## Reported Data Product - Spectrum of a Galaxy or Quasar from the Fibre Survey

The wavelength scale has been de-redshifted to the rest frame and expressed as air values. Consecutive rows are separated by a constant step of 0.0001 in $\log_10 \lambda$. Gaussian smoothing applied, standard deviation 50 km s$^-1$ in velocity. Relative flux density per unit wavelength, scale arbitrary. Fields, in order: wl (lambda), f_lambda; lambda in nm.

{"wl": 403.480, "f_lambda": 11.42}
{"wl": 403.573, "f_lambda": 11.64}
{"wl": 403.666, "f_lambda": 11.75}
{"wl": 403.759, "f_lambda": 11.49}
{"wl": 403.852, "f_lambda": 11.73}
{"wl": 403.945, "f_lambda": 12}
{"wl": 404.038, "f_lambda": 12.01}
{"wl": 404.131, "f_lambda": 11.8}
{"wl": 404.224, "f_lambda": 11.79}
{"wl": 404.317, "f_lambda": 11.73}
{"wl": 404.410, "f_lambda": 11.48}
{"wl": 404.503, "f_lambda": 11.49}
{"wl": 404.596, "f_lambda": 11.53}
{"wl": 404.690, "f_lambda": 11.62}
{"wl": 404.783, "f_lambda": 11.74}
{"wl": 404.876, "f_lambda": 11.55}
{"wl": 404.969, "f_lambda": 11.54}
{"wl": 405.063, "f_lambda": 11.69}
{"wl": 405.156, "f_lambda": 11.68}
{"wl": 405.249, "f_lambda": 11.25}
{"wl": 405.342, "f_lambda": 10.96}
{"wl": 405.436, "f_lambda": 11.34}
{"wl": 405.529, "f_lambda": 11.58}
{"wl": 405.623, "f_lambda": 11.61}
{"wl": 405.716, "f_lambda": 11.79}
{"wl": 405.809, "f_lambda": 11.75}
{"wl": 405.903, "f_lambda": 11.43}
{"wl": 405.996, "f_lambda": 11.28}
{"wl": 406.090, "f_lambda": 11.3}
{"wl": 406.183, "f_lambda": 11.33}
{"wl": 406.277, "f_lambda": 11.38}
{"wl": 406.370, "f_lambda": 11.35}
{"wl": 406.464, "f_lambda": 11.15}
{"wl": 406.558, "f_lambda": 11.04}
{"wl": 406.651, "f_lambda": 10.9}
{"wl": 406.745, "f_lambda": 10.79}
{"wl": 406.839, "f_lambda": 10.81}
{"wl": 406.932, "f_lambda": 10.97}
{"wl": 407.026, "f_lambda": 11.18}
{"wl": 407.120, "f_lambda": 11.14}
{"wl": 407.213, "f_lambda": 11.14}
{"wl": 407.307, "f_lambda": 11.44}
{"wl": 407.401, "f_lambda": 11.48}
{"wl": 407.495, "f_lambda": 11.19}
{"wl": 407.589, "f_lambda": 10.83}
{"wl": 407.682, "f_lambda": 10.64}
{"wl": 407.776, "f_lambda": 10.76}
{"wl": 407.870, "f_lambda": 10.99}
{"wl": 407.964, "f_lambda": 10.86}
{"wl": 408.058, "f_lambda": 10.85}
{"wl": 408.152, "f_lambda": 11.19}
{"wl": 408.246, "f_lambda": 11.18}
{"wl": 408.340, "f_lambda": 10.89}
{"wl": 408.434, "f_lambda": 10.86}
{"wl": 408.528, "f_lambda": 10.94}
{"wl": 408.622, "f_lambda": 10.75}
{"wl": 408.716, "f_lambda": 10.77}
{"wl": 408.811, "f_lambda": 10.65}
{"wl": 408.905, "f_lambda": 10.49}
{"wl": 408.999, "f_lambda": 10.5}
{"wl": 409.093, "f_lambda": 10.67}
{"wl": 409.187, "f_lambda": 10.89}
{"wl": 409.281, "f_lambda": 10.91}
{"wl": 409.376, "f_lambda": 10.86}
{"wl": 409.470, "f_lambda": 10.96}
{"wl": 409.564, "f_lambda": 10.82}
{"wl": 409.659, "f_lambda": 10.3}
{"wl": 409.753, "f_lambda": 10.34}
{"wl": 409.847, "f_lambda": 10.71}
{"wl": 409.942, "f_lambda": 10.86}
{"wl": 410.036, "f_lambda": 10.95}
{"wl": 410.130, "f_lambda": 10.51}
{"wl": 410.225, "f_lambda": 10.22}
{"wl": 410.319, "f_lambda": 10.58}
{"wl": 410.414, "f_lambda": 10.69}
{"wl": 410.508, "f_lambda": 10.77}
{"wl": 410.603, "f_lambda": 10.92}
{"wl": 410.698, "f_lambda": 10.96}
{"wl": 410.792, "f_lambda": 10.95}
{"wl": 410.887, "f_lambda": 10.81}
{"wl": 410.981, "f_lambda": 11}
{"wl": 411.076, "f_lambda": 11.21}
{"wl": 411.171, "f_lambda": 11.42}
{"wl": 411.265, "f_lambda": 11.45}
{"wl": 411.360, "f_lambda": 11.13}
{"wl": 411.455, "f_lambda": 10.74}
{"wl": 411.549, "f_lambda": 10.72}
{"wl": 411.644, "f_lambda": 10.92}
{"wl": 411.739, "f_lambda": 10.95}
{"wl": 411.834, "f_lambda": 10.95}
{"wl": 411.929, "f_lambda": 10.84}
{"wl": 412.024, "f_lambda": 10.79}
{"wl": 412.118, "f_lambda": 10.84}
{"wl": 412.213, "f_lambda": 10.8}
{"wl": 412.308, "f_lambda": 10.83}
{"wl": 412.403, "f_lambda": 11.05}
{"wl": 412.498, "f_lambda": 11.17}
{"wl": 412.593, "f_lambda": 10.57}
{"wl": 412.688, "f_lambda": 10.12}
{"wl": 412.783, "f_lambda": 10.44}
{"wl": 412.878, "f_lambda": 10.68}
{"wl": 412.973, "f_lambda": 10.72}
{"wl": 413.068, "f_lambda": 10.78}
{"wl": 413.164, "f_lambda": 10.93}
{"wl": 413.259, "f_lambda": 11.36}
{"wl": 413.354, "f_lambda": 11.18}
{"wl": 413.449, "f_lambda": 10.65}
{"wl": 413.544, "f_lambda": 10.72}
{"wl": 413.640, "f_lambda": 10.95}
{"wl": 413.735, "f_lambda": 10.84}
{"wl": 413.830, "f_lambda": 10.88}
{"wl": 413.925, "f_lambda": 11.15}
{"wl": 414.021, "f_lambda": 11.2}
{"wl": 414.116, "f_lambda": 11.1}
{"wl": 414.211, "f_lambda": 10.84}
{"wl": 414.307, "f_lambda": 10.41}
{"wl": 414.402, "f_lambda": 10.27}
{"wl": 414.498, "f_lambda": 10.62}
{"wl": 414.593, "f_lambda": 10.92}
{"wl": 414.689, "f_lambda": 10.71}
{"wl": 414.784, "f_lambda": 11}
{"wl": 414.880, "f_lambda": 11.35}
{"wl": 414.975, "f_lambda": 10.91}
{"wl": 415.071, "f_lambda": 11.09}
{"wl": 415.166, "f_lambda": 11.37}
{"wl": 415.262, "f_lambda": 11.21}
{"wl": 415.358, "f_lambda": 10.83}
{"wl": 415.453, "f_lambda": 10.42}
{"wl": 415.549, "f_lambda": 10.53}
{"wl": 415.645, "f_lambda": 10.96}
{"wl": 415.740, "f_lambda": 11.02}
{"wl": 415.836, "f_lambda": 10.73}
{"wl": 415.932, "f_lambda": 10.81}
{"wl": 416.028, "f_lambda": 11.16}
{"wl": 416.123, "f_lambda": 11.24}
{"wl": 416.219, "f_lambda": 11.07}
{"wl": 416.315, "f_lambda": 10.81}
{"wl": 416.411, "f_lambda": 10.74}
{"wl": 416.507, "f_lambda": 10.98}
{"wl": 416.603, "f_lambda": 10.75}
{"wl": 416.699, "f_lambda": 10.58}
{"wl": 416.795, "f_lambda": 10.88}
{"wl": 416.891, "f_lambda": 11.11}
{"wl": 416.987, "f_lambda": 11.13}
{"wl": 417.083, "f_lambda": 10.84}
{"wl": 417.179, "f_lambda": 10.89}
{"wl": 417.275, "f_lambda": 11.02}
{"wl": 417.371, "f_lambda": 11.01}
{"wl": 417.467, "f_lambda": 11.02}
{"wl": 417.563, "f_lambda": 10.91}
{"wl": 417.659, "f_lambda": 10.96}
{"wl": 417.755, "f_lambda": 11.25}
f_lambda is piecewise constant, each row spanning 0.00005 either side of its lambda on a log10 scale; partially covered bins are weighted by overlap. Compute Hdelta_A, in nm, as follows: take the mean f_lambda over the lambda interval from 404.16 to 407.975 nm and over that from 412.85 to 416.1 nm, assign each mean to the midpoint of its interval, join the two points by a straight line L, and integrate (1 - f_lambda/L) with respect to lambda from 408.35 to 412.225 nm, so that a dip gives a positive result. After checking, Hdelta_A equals 0.10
